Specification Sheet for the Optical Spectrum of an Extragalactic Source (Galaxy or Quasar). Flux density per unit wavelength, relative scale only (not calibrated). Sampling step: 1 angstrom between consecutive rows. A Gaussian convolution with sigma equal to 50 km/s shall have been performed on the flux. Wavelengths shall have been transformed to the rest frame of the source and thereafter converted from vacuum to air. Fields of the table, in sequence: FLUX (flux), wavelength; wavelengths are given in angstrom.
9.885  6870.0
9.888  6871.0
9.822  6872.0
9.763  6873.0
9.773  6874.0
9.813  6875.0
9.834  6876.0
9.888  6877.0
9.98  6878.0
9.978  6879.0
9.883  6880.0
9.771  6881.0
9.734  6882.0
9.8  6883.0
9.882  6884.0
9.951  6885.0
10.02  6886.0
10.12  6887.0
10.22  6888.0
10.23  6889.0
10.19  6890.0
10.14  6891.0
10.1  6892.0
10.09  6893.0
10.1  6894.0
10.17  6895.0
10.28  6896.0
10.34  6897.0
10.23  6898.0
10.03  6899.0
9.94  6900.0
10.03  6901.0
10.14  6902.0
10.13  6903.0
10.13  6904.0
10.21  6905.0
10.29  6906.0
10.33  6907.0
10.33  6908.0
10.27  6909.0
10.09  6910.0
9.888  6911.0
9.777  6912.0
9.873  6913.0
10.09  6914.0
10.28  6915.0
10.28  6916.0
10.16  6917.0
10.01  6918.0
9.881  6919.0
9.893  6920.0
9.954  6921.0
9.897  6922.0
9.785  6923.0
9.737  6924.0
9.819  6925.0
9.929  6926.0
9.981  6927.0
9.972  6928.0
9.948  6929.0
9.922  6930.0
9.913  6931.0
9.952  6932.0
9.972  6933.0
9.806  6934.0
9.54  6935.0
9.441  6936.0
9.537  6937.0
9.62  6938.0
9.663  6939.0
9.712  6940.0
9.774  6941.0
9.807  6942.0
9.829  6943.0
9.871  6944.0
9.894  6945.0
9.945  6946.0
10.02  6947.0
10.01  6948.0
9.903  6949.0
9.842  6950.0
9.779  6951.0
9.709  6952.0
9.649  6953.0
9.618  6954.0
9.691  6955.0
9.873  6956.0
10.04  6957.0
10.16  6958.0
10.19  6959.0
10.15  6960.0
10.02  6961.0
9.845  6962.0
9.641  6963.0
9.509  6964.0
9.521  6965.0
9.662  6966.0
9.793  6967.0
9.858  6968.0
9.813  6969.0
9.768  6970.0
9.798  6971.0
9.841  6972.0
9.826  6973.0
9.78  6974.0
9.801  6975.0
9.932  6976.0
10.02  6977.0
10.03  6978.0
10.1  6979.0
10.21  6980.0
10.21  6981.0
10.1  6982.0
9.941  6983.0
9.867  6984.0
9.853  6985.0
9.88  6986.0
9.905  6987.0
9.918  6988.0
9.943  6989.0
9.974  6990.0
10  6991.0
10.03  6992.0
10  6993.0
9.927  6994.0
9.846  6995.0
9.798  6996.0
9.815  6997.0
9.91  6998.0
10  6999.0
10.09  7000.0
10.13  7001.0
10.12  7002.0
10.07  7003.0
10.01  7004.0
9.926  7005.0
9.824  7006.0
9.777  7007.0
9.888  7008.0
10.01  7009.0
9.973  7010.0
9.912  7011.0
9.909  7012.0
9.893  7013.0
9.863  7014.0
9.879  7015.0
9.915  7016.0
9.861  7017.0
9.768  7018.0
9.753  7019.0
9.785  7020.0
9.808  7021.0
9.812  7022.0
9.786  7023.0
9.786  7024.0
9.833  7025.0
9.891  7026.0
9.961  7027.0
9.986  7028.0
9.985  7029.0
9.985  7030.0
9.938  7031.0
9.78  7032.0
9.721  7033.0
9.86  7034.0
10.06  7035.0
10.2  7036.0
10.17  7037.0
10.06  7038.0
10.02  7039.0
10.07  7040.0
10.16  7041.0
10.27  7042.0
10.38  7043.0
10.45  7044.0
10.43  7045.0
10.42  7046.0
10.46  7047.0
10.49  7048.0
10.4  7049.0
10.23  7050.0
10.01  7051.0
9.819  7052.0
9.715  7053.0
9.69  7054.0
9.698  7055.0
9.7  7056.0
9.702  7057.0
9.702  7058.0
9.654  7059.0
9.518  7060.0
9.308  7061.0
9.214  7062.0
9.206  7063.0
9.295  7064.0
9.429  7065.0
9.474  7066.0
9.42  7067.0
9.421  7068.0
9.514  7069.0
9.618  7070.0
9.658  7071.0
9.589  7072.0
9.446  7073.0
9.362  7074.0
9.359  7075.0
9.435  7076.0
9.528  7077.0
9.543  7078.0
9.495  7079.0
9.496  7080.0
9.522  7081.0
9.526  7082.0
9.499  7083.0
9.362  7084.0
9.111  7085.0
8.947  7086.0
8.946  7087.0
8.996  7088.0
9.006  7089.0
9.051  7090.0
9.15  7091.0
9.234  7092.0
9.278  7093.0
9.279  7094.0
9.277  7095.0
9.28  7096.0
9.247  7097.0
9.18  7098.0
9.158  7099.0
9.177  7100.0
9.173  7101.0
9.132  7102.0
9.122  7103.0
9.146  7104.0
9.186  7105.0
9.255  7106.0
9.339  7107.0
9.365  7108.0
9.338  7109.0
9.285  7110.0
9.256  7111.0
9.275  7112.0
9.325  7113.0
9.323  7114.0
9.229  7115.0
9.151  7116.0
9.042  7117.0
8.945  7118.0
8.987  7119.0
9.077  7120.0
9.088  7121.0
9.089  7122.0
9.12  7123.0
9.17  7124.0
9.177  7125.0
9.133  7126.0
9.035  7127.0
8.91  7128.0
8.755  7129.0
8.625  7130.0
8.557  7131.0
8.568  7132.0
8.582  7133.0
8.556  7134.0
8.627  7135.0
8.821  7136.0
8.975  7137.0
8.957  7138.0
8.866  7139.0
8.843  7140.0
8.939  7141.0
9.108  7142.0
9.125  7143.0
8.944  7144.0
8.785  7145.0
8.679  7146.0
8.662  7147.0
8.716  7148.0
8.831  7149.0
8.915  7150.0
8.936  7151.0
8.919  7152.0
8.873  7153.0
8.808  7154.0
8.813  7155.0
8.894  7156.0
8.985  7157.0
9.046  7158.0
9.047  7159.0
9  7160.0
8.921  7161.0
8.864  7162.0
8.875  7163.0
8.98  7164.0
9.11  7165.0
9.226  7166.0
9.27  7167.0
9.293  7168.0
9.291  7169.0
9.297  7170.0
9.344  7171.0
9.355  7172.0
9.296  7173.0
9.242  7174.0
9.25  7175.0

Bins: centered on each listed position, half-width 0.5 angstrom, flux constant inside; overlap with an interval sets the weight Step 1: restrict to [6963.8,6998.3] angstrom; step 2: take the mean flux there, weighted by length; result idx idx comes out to 9.89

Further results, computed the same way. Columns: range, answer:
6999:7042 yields 9.94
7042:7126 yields 9.44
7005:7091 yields 9.74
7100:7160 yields 8.99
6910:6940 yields 9.88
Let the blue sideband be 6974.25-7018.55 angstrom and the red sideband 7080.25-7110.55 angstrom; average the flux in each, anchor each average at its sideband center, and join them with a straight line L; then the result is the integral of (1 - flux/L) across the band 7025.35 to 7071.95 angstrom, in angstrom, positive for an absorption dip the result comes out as -1.48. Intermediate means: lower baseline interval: 9.95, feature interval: 9.87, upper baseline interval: 9.22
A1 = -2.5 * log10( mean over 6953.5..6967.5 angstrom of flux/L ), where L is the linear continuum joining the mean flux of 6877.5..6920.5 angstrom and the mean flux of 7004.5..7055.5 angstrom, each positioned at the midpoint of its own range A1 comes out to 0.02 mag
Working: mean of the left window 10.1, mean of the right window 9.99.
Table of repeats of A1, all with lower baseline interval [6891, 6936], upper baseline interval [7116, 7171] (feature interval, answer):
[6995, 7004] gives -0.04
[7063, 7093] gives -0.01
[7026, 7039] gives -0.06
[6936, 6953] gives 0.01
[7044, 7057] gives -0.08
